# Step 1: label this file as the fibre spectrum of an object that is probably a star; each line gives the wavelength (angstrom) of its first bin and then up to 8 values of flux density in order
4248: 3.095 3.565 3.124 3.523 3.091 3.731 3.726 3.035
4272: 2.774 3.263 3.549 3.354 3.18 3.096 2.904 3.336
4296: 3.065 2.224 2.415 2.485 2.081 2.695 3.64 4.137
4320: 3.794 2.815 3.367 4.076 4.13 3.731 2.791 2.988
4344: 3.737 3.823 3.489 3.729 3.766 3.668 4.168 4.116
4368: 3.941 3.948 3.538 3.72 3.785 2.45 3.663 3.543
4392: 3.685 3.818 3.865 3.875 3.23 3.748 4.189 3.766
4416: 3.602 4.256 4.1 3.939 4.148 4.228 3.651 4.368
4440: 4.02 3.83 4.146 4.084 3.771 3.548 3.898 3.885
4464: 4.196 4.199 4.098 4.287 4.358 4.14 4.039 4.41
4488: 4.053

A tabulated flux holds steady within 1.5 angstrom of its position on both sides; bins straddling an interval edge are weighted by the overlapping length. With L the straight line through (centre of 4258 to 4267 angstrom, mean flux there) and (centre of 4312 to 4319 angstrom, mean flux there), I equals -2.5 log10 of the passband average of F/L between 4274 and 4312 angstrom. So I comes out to 0.26 mag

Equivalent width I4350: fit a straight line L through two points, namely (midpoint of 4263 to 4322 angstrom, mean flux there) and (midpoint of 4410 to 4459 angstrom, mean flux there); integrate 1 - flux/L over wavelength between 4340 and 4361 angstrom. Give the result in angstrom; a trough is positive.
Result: -1.0 angstrom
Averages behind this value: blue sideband 3.11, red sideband 3.97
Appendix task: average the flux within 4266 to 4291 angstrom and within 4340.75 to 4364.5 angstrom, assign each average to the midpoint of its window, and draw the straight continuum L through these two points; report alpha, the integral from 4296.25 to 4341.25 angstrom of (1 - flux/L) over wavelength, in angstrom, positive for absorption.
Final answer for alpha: 4.2 angstrom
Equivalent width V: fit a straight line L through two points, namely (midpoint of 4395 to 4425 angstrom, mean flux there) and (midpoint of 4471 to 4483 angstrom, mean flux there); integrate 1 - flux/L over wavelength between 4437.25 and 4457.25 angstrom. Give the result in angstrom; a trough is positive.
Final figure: 0.6 angstrom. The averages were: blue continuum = 3.85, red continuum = 4.21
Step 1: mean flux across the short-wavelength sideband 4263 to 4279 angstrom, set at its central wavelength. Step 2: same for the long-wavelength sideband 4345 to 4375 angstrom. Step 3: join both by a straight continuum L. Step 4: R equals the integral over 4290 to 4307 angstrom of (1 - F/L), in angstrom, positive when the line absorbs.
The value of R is 3.7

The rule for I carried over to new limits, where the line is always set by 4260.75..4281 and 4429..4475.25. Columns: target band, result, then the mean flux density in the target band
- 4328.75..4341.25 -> 0.01 mag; 3.55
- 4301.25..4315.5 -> 0.29 mag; 2.68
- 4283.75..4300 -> 0.15 mag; 2.97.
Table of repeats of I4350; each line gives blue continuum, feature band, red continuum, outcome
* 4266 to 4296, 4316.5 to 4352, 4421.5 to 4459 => -1.1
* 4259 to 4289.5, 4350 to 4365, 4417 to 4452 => -0.6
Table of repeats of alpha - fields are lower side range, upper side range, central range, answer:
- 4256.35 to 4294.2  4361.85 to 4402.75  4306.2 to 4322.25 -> 0.9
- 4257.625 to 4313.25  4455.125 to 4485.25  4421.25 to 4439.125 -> -0.9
